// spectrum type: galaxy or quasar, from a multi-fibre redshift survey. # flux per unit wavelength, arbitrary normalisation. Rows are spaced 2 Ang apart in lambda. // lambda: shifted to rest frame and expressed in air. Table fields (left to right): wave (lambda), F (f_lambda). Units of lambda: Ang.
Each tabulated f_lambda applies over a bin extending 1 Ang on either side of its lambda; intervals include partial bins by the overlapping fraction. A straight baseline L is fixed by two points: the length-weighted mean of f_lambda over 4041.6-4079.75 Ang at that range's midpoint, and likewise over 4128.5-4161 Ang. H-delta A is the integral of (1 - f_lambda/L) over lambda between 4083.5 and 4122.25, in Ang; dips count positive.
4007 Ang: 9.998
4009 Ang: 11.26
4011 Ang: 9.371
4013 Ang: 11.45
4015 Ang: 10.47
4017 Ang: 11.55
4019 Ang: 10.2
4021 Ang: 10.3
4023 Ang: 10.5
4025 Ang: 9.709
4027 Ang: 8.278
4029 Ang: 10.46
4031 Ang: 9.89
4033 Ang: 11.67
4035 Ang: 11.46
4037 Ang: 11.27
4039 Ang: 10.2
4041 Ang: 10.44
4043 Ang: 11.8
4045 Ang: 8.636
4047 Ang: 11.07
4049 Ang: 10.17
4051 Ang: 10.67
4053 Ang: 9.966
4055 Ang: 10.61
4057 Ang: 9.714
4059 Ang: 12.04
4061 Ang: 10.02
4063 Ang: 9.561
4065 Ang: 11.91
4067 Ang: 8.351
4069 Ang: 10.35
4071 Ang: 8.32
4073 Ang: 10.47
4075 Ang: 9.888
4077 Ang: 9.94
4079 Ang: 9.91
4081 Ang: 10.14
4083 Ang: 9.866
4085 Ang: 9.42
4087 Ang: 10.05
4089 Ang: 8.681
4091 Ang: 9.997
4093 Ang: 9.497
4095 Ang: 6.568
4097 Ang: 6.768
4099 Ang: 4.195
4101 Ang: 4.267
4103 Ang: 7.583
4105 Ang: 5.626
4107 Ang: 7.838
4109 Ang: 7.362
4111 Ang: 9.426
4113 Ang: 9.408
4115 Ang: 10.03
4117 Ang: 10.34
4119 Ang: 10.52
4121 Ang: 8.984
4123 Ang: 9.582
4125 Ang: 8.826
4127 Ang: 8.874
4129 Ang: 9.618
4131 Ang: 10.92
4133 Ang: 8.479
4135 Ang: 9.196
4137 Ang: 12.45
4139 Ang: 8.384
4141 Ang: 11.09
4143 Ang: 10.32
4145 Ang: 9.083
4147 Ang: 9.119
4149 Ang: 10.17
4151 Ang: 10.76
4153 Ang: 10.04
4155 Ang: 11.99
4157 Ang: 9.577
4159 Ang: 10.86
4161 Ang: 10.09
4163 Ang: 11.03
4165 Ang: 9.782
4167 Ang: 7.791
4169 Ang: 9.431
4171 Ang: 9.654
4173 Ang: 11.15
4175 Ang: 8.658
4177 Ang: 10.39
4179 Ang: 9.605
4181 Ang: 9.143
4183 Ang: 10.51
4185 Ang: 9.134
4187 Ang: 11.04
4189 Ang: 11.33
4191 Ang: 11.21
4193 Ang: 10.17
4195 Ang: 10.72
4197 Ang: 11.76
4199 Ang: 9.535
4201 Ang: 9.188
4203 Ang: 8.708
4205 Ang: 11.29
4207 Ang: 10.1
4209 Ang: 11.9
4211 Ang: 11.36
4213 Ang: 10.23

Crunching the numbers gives 7.2 Ang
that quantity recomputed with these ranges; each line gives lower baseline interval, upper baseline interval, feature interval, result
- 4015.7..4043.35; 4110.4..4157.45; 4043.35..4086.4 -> 0.98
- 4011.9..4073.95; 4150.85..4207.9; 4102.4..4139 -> 3.85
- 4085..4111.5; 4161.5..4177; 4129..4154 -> -3.17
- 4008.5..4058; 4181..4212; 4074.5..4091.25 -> 1.12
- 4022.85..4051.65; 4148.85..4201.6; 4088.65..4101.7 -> 4.03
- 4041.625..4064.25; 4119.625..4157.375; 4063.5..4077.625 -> 0.58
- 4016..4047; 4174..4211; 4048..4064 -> 0.12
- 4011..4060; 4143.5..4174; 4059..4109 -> 7.60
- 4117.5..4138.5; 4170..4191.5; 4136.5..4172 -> -0.45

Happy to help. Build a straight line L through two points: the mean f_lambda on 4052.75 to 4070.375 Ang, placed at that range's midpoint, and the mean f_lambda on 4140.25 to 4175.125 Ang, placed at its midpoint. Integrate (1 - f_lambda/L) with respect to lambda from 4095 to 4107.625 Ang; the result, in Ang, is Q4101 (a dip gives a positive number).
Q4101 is 5.1 Ang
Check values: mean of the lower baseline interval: 10.3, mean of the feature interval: 6.03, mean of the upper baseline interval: 10.1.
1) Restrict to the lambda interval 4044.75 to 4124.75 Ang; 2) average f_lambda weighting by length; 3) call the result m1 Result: 9.2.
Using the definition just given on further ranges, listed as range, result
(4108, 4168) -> 9.8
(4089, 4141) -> 8.64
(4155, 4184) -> 9.91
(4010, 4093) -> 10.2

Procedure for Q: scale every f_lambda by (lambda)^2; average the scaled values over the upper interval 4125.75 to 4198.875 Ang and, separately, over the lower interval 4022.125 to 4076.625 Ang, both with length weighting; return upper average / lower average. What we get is 1.0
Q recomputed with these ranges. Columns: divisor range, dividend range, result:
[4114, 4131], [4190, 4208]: 1.10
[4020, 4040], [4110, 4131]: 0.97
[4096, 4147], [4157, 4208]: 1.18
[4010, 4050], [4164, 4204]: 1.03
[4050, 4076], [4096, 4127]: 0.82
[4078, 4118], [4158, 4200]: 1.26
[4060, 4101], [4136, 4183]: 1.15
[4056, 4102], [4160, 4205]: 1.16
